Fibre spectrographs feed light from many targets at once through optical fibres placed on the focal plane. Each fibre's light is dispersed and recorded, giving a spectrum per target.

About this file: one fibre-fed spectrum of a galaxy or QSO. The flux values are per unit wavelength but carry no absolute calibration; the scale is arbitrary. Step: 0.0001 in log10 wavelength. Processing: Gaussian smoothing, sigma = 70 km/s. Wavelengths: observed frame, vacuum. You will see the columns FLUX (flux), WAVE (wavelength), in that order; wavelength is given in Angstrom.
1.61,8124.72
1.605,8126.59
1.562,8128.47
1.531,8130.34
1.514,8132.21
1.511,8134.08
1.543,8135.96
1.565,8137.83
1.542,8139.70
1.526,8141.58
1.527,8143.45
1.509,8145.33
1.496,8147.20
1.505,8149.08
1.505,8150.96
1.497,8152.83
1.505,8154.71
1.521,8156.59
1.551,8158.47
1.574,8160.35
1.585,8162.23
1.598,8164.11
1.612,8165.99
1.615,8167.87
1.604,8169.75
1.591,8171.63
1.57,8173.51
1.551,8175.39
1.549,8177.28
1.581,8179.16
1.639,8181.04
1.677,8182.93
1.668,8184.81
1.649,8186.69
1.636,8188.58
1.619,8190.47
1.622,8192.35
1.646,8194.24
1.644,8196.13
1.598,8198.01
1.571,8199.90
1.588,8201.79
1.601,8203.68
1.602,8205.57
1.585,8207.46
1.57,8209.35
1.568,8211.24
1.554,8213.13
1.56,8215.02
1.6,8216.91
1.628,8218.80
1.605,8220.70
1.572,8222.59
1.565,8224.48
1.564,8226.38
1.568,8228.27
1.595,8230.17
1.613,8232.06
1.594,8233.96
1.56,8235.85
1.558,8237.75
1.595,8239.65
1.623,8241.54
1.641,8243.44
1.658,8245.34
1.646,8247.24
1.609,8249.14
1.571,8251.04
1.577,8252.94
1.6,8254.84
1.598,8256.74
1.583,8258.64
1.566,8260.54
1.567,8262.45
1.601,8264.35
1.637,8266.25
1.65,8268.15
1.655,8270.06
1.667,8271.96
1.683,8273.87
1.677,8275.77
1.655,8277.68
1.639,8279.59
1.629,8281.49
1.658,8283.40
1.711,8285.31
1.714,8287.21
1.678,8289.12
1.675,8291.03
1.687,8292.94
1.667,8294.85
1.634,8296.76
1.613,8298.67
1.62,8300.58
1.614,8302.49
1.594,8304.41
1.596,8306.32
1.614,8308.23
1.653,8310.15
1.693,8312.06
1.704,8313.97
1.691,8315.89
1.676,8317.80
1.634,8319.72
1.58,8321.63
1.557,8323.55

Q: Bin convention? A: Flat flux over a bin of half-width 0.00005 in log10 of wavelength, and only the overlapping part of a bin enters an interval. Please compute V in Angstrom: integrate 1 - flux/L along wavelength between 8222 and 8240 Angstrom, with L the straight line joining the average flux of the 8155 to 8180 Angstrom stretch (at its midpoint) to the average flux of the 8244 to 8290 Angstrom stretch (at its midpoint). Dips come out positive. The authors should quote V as 0.4 Angstrom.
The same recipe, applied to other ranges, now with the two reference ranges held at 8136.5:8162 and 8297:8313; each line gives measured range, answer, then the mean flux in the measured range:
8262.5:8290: -0.9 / 1.66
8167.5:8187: -0.8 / 1.61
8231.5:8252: -0.3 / 1.61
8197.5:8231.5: -0.3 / 1.58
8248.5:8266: 0.1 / 1.59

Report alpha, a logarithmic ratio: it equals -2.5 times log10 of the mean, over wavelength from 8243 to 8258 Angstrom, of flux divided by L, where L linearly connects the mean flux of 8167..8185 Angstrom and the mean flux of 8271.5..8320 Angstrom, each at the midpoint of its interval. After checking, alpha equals 0.02 mag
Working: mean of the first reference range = 1.6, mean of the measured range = 1.61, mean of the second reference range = 1.66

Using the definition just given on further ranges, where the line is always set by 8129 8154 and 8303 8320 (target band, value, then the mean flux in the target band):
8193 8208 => -0.026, 1.6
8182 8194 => -0.060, 1.65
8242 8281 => -0.008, 1.62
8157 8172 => -0.034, 1.59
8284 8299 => -0.026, 1.67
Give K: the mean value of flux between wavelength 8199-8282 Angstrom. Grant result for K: 1.6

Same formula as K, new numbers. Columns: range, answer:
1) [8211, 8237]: 1.58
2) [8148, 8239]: 1.59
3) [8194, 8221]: 1.59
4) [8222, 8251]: 1.6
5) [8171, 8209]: 1.61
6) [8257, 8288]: 1.64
